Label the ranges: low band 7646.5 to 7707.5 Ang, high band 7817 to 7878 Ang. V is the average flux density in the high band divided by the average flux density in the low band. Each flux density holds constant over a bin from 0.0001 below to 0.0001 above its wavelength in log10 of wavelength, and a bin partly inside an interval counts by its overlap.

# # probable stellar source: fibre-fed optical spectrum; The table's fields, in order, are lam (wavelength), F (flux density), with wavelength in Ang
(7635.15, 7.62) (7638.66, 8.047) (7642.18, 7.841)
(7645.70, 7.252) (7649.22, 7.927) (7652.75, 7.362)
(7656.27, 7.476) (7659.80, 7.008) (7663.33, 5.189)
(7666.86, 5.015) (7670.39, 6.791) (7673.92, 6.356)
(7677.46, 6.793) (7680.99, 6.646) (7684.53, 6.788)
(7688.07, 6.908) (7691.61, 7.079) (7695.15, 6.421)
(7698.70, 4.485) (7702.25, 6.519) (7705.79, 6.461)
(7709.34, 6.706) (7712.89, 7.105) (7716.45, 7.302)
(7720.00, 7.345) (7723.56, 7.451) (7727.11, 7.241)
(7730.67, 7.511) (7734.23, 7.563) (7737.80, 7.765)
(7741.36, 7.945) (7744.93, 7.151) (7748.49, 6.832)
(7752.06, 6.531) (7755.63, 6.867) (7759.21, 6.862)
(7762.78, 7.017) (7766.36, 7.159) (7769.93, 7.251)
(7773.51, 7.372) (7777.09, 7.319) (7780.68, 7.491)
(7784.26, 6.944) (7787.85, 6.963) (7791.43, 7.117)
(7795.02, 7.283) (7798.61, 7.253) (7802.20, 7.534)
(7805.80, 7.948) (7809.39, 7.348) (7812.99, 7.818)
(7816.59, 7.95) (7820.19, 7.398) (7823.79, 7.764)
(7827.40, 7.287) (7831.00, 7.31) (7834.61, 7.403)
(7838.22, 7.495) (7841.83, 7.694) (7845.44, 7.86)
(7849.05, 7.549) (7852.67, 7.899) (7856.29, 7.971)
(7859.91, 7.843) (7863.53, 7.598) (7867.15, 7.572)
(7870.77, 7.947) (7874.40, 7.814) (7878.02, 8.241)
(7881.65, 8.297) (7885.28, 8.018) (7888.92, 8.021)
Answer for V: 1.2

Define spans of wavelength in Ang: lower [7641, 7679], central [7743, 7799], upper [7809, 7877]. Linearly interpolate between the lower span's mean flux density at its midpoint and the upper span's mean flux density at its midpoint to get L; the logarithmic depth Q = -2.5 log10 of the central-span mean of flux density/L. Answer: 0.037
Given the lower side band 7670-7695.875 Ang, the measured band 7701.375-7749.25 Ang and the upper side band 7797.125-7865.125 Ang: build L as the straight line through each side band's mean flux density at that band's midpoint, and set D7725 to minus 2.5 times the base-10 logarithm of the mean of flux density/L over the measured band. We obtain -0.04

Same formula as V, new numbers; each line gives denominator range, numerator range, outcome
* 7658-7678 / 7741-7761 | 1.13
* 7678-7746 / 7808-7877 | 1.10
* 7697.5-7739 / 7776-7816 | 1.06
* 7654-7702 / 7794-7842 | 1.18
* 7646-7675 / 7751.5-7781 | 1.06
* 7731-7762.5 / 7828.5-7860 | 1.06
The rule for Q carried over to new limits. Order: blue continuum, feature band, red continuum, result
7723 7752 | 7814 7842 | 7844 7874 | 0.020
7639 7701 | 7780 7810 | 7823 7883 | 0.013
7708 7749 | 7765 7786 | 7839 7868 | 0.035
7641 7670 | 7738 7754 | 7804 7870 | 0.011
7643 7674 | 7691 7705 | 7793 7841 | 0.147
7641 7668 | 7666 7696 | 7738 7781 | 0.062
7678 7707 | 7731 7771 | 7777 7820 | -0.033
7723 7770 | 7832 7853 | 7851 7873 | 0.012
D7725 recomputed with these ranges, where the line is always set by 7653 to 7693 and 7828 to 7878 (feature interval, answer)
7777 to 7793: 0.02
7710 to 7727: -0.06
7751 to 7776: 0.02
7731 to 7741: -0.11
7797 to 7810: -0.02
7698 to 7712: 0.09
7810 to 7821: -0.03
